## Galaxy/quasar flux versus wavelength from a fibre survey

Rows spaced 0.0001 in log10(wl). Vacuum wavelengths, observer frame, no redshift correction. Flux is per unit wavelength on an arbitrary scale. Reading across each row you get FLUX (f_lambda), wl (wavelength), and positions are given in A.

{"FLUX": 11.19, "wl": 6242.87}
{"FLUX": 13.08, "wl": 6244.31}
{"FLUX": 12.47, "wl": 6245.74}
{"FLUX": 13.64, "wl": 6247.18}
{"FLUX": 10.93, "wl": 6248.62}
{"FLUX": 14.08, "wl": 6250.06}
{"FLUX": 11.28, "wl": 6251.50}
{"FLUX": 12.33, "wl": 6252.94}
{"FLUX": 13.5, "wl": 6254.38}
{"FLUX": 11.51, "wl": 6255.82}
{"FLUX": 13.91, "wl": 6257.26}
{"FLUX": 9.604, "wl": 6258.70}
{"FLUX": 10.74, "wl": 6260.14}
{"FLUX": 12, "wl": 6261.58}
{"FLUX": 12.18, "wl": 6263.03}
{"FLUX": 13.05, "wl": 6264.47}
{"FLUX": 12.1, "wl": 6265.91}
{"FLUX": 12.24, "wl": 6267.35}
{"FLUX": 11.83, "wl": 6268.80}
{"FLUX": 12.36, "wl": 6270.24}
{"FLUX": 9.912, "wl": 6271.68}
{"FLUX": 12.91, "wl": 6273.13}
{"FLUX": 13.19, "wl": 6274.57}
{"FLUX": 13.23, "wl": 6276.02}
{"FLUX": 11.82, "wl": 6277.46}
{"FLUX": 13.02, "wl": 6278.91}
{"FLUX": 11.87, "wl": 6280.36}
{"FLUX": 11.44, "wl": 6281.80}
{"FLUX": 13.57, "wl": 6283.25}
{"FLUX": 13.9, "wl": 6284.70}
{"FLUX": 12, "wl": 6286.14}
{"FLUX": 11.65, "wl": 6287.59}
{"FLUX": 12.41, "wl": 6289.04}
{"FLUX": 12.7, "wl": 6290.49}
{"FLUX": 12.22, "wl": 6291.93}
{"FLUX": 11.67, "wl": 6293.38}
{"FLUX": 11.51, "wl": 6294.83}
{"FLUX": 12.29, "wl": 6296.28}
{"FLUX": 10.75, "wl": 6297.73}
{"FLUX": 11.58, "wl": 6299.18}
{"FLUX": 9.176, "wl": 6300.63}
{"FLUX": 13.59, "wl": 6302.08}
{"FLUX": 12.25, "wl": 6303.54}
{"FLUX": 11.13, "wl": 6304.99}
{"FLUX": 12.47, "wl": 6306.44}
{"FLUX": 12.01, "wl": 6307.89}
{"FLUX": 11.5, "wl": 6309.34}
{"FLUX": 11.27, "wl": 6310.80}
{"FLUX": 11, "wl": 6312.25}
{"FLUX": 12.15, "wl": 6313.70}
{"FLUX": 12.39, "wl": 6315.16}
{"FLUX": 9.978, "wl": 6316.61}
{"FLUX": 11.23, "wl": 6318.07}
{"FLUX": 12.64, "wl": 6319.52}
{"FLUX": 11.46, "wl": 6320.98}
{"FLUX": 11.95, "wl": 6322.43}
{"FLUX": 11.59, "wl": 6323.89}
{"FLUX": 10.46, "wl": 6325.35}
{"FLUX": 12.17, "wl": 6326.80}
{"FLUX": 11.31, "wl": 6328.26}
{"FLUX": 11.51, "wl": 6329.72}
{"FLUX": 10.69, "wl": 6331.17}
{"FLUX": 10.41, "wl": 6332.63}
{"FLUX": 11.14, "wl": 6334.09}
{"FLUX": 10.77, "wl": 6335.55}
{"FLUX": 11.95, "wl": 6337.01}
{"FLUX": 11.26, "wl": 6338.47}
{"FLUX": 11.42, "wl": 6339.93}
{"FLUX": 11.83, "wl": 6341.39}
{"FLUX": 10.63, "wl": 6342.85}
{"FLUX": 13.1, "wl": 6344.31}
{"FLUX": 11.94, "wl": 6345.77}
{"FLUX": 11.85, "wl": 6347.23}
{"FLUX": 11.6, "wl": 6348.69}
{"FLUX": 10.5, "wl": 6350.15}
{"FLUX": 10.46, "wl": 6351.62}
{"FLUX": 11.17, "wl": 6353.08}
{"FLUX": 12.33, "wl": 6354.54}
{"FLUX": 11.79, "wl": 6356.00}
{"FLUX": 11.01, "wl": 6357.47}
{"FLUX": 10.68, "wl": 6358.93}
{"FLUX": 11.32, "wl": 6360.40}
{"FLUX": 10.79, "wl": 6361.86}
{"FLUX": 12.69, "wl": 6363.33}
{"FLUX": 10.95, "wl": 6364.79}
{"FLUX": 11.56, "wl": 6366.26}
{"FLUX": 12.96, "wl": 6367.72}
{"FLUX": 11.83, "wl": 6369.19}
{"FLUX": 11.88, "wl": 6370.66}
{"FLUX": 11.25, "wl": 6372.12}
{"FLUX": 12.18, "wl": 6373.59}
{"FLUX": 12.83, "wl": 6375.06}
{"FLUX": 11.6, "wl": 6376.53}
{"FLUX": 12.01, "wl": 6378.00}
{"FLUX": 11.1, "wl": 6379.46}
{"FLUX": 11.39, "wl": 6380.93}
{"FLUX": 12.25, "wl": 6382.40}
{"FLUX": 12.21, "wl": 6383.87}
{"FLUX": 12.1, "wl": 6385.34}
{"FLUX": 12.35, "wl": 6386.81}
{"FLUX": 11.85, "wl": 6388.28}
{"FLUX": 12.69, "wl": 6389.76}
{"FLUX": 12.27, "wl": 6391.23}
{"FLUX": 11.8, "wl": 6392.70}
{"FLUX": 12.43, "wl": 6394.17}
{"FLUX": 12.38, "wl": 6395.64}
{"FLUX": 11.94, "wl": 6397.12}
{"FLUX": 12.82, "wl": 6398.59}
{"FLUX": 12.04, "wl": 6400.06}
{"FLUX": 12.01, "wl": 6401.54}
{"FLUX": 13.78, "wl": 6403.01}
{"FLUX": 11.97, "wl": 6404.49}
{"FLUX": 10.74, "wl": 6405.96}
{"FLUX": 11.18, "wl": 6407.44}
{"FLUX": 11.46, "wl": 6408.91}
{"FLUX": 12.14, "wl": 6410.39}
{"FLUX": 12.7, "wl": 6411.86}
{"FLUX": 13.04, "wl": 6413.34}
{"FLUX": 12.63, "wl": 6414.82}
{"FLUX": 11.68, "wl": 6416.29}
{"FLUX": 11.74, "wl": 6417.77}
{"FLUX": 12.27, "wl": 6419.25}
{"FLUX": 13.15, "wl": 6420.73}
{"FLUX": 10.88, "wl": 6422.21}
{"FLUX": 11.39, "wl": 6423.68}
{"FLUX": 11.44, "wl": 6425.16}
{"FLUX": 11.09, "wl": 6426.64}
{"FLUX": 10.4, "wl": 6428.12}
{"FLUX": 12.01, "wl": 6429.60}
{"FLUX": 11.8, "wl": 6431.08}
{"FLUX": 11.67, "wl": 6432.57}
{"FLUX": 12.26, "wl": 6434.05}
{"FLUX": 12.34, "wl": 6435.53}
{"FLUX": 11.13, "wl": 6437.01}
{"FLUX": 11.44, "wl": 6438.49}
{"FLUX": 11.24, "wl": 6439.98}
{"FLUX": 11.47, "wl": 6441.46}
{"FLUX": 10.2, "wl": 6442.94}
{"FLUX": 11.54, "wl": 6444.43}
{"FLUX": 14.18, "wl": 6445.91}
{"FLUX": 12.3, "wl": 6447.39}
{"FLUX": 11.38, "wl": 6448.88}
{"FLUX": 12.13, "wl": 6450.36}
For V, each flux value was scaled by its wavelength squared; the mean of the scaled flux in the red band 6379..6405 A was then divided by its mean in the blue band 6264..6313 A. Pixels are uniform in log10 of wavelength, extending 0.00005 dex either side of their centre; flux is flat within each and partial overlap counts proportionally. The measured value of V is 1.05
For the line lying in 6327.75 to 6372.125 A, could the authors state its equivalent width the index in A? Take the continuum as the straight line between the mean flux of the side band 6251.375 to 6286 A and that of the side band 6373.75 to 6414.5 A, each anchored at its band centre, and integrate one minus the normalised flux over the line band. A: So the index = 2.6 A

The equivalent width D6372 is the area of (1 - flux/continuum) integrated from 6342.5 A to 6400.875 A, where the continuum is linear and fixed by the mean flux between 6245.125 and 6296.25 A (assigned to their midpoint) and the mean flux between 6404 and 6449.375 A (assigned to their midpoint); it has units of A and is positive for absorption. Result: 0.6 A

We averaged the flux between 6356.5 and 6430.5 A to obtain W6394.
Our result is 11.9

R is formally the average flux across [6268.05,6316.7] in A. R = 12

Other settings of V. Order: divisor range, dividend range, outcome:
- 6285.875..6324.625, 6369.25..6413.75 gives 1.06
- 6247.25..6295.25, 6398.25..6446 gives 1.01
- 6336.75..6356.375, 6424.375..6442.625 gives 1.02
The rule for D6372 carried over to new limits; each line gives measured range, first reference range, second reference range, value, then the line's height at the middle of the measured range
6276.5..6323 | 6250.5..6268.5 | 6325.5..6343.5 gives -1.1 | 11.6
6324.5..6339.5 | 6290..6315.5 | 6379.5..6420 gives 0.9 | 11.9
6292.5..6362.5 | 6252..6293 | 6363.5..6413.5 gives 4.0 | 12.2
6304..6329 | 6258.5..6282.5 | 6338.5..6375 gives 0.5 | 11.8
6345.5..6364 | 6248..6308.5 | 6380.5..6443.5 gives 0.9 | 12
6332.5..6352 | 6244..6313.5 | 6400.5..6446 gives 0.9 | 12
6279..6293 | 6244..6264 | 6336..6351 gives -0.5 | 12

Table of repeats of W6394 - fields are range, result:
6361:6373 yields 11.7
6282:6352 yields 11.6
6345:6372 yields 11.5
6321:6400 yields 11.7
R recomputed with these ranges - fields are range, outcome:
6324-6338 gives 11.2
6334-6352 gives 11.4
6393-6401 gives 12.3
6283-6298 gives 12.2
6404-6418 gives 11.9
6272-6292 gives 12.5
